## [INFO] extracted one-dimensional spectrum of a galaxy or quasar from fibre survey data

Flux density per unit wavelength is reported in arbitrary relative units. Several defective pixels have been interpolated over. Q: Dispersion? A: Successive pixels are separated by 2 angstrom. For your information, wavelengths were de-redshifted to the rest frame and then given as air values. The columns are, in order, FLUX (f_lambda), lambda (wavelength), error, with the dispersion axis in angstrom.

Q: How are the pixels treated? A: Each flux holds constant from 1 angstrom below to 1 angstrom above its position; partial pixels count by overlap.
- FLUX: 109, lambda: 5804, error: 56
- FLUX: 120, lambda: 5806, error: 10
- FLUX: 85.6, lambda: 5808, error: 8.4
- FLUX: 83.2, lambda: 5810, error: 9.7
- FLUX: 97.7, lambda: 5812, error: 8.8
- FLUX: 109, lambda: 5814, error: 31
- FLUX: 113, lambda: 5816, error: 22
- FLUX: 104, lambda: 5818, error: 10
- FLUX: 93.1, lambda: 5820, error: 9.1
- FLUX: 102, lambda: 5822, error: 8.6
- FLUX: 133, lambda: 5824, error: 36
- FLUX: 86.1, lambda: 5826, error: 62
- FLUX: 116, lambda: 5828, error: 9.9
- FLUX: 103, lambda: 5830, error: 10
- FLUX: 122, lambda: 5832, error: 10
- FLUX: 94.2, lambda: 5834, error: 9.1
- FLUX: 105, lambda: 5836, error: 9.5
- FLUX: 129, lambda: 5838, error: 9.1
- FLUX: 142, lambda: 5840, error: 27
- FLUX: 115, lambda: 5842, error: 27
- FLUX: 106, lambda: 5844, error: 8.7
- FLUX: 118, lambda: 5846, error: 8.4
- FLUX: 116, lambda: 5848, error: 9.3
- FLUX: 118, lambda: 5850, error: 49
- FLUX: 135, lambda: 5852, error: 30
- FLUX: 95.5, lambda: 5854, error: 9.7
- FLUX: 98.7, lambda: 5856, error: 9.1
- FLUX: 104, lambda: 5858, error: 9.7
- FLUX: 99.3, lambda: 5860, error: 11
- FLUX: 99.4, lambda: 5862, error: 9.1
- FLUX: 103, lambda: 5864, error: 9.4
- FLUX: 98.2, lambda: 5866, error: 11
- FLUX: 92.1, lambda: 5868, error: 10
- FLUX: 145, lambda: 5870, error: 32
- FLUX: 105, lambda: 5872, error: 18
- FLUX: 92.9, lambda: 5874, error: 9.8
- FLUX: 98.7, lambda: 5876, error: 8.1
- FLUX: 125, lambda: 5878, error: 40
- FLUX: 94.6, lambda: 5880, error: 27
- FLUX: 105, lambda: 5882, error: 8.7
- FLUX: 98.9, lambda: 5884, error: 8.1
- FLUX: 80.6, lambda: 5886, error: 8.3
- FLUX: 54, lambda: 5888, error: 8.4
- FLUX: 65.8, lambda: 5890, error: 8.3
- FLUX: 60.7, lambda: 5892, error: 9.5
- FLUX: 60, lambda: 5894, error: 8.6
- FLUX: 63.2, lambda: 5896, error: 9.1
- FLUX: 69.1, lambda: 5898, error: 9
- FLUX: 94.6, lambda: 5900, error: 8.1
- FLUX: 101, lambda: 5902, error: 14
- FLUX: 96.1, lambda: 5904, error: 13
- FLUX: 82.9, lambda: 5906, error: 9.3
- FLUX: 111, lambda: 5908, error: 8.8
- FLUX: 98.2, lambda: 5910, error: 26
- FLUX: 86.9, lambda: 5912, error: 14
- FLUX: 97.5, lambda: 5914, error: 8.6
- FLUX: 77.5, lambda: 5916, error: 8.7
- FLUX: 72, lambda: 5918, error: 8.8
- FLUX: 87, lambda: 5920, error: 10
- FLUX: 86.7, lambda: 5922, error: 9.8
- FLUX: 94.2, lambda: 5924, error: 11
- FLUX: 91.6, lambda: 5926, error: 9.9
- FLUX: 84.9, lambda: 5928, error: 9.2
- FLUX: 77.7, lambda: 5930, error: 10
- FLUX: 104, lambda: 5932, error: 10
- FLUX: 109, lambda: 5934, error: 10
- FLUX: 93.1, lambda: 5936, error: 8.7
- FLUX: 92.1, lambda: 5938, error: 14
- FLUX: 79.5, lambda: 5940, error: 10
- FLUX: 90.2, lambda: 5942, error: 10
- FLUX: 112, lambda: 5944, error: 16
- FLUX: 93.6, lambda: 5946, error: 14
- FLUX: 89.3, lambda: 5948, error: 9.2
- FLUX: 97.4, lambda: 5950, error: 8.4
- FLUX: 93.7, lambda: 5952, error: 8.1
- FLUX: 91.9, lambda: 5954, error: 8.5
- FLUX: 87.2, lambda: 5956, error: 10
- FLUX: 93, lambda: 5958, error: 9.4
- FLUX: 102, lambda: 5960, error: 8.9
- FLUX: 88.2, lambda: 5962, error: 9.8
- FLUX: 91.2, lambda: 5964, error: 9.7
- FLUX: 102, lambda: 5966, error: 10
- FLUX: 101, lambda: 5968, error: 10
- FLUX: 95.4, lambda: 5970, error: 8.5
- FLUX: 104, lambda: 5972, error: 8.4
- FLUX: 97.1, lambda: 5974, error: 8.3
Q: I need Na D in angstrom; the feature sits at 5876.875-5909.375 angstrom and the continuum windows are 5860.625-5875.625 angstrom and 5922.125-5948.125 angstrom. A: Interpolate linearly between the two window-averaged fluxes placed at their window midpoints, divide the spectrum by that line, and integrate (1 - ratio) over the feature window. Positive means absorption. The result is 4.9 angstrom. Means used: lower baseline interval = 105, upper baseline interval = 93.1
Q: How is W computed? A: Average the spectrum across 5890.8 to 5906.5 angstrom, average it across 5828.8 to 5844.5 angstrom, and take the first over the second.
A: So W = 0.68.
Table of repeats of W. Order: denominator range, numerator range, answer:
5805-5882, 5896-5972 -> 0.85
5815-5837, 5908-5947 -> 0.86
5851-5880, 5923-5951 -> 0.88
